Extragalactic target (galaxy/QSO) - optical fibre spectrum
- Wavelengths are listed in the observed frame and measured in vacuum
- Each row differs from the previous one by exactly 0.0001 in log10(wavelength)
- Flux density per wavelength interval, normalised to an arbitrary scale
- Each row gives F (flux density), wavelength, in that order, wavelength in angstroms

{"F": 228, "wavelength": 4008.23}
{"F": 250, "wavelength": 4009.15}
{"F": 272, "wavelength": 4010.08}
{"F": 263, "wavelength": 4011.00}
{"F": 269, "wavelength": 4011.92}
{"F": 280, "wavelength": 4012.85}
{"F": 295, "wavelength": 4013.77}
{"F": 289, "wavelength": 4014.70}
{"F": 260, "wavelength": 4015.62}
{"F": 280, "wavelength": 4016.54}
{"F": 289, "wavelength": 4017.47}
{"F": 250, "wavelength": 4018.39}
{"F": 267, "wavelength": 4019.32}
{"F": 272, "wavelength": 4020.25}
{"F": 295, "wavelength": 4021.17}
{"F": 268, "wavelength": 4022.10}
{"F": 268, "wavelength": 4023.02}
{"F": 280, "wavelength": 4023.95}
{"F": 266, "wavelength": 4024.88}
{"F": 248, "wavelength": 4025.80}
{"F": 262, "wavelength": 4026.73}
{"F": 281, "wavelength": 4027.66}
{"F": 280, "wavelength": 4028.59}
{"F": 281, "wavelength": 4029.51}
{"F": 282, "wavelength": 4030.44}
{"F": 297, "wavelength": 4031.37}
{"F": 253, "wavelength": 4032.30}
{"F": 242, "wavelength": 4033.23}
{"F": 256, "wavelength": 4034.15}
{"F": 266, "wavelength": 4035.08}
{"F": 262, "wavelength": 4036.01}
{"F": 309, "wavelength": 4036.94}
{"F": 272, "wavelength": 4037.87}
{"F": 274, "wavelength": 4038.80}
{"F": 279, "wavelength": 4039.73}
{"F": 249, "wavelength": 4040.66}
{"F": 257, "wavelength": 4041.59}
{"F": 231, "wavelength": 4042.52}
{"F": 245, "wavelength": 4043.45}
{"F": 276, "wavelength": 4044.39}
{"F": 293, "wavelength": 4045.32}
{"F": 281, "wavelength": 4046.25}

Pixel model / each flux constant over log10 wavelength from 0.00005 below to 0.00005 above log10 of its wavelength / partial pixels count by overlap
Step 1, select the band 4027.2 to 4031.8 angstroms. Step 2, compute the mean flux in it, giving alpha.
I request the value 284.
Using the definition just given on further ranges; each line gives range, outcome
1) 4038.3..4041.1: 268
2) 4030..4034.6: 266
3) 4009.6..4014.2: 276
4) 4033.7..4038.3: 273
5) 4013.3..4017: 282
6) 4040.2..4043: 246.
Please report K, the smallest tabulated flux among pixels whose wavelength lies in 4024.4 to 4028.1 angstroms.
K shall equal 248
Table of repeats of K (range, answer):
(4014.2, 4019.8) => 250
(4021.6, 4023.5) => 268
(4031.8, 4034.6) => 242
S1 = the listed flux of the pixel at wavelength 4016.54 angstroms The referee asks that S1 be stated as 280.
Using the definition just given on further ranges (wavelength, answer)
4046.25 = 281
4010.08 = 272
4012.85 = 280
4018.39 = 250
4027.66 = 281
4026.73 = 262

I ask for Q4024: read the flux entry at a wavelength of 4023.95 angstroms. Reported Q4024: 280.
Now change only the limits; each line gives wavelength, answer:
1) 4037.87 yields 272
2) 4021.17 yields 295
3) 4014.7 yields 289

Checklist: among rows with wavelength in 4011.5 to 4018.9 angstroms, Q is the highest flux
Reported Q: 295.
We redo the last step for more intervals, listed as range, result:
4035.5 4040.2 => 309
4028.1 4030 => 281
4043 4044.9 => 276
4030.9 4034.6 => 297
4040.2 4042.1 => 257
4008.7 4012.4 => 272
